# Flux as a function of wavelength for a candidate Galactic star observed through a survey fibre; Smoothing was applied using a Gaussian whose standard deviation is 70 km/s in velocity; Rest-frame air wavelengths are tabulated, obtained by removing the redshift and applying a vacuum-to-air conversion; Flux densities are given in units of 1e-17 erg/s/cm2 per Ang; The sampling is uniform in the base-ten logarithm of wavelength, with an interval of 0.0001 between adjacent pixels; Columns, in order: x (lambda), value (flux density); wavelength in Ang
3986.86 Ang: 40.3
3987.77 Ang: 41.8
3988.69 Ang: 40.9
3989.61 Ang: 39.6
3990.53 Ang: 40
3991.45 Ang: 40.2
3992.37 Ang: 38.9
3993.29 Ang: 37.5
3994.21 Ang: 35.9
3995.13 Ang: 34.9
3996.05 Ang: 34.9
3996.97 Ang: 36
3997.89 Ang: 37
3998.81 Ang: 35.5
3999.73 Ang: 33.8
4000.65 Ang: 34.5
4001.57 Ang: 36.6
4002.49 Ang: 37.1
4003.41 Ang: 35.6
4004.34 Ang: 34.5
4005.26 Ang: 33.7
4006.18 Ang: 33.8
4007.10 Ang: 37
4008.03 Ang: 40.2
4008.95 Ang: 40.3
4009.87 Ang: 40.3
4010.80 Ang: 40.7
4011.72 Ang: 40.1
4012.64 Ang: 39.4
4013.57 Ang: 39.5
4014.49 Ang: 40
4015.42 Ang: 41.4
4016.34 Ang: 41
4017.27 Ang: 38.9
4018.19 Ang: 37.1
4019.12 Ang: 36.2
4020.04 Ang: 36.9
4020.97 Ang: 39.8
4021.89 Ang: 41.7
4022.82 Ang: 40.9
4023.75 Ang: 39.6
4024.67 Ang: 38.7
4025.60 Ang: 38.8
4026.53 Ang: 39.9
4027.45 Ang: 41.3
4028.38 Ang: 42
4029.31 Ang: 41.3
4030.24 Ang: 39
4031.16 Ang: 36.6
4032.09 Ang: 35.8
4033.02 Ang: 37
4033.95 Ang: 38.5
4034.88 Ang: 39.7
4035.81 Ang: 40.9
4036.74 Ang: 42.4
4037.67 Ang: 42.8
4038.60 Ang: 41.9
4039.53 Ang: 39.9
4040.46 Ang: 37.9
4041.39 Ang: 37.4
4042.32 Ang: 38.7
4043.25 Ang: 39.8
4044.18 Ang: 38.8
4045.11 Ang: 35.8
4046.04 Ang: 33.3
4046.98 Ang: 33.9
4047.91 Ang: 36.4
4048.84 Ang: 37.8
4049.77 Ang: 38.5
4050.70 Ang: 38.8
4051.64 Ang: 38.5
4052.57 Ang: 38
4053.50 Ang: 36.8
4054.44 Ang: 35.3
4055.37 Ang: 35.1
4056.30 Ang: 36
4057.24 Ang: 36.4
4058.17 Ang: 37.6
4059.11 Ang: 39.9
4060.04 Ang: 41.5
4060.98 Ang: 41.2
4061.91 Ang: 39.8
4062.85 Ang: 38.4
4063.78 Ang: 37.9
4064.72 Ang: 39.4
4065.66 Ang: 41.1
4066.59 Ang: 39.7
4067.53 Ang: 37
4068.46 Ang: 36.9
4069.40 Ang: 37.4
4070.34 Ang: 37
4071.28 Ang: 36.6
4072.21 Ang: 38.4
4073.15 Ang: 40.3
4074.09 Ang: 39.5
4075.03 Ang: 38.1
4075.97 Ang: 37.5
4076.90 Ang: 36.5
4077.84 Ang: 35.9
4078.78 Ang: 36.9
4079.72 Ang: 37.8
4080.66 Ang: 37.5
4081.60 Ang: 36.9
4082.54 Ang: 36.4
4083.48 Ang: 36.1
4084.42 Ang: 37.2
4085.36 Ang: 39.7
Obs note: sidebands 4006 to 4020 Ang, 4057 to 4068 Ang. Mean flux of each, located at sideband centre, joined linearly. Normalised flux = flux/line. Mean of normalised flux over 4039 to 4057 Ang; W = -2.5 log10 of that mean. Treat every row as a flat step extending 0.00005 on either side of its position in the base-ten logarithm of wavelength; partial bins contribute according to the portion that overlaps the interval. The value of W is 0.06 mag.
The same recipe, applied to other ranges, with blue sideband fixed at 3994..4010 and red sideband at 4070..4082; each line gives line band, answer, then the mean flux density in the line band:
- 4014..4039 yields -0.09 mag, 39.6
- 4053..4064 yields -0.02 mag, 38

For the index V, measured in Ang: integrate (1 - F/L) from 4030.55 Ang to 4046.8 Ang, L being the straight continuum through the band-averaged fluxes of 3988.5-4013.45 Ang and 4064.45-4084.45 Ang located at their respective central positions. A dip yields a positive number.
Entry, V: -0.4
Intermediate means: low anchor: 37.4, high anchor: 37.7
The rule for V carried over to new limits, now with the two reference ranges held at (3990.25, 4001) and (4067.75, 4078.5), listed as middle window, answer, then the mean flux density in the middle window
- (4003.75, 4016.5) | -0.6 Ang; 38.6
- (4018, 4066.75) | -1.9 Ang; 38.7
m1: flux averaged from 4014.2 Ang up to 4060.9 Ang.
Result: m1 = 38.7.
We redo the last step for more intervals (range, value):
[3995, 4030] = 38.2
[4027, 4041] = 39.8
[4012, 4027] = 39.4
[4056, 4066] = 39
